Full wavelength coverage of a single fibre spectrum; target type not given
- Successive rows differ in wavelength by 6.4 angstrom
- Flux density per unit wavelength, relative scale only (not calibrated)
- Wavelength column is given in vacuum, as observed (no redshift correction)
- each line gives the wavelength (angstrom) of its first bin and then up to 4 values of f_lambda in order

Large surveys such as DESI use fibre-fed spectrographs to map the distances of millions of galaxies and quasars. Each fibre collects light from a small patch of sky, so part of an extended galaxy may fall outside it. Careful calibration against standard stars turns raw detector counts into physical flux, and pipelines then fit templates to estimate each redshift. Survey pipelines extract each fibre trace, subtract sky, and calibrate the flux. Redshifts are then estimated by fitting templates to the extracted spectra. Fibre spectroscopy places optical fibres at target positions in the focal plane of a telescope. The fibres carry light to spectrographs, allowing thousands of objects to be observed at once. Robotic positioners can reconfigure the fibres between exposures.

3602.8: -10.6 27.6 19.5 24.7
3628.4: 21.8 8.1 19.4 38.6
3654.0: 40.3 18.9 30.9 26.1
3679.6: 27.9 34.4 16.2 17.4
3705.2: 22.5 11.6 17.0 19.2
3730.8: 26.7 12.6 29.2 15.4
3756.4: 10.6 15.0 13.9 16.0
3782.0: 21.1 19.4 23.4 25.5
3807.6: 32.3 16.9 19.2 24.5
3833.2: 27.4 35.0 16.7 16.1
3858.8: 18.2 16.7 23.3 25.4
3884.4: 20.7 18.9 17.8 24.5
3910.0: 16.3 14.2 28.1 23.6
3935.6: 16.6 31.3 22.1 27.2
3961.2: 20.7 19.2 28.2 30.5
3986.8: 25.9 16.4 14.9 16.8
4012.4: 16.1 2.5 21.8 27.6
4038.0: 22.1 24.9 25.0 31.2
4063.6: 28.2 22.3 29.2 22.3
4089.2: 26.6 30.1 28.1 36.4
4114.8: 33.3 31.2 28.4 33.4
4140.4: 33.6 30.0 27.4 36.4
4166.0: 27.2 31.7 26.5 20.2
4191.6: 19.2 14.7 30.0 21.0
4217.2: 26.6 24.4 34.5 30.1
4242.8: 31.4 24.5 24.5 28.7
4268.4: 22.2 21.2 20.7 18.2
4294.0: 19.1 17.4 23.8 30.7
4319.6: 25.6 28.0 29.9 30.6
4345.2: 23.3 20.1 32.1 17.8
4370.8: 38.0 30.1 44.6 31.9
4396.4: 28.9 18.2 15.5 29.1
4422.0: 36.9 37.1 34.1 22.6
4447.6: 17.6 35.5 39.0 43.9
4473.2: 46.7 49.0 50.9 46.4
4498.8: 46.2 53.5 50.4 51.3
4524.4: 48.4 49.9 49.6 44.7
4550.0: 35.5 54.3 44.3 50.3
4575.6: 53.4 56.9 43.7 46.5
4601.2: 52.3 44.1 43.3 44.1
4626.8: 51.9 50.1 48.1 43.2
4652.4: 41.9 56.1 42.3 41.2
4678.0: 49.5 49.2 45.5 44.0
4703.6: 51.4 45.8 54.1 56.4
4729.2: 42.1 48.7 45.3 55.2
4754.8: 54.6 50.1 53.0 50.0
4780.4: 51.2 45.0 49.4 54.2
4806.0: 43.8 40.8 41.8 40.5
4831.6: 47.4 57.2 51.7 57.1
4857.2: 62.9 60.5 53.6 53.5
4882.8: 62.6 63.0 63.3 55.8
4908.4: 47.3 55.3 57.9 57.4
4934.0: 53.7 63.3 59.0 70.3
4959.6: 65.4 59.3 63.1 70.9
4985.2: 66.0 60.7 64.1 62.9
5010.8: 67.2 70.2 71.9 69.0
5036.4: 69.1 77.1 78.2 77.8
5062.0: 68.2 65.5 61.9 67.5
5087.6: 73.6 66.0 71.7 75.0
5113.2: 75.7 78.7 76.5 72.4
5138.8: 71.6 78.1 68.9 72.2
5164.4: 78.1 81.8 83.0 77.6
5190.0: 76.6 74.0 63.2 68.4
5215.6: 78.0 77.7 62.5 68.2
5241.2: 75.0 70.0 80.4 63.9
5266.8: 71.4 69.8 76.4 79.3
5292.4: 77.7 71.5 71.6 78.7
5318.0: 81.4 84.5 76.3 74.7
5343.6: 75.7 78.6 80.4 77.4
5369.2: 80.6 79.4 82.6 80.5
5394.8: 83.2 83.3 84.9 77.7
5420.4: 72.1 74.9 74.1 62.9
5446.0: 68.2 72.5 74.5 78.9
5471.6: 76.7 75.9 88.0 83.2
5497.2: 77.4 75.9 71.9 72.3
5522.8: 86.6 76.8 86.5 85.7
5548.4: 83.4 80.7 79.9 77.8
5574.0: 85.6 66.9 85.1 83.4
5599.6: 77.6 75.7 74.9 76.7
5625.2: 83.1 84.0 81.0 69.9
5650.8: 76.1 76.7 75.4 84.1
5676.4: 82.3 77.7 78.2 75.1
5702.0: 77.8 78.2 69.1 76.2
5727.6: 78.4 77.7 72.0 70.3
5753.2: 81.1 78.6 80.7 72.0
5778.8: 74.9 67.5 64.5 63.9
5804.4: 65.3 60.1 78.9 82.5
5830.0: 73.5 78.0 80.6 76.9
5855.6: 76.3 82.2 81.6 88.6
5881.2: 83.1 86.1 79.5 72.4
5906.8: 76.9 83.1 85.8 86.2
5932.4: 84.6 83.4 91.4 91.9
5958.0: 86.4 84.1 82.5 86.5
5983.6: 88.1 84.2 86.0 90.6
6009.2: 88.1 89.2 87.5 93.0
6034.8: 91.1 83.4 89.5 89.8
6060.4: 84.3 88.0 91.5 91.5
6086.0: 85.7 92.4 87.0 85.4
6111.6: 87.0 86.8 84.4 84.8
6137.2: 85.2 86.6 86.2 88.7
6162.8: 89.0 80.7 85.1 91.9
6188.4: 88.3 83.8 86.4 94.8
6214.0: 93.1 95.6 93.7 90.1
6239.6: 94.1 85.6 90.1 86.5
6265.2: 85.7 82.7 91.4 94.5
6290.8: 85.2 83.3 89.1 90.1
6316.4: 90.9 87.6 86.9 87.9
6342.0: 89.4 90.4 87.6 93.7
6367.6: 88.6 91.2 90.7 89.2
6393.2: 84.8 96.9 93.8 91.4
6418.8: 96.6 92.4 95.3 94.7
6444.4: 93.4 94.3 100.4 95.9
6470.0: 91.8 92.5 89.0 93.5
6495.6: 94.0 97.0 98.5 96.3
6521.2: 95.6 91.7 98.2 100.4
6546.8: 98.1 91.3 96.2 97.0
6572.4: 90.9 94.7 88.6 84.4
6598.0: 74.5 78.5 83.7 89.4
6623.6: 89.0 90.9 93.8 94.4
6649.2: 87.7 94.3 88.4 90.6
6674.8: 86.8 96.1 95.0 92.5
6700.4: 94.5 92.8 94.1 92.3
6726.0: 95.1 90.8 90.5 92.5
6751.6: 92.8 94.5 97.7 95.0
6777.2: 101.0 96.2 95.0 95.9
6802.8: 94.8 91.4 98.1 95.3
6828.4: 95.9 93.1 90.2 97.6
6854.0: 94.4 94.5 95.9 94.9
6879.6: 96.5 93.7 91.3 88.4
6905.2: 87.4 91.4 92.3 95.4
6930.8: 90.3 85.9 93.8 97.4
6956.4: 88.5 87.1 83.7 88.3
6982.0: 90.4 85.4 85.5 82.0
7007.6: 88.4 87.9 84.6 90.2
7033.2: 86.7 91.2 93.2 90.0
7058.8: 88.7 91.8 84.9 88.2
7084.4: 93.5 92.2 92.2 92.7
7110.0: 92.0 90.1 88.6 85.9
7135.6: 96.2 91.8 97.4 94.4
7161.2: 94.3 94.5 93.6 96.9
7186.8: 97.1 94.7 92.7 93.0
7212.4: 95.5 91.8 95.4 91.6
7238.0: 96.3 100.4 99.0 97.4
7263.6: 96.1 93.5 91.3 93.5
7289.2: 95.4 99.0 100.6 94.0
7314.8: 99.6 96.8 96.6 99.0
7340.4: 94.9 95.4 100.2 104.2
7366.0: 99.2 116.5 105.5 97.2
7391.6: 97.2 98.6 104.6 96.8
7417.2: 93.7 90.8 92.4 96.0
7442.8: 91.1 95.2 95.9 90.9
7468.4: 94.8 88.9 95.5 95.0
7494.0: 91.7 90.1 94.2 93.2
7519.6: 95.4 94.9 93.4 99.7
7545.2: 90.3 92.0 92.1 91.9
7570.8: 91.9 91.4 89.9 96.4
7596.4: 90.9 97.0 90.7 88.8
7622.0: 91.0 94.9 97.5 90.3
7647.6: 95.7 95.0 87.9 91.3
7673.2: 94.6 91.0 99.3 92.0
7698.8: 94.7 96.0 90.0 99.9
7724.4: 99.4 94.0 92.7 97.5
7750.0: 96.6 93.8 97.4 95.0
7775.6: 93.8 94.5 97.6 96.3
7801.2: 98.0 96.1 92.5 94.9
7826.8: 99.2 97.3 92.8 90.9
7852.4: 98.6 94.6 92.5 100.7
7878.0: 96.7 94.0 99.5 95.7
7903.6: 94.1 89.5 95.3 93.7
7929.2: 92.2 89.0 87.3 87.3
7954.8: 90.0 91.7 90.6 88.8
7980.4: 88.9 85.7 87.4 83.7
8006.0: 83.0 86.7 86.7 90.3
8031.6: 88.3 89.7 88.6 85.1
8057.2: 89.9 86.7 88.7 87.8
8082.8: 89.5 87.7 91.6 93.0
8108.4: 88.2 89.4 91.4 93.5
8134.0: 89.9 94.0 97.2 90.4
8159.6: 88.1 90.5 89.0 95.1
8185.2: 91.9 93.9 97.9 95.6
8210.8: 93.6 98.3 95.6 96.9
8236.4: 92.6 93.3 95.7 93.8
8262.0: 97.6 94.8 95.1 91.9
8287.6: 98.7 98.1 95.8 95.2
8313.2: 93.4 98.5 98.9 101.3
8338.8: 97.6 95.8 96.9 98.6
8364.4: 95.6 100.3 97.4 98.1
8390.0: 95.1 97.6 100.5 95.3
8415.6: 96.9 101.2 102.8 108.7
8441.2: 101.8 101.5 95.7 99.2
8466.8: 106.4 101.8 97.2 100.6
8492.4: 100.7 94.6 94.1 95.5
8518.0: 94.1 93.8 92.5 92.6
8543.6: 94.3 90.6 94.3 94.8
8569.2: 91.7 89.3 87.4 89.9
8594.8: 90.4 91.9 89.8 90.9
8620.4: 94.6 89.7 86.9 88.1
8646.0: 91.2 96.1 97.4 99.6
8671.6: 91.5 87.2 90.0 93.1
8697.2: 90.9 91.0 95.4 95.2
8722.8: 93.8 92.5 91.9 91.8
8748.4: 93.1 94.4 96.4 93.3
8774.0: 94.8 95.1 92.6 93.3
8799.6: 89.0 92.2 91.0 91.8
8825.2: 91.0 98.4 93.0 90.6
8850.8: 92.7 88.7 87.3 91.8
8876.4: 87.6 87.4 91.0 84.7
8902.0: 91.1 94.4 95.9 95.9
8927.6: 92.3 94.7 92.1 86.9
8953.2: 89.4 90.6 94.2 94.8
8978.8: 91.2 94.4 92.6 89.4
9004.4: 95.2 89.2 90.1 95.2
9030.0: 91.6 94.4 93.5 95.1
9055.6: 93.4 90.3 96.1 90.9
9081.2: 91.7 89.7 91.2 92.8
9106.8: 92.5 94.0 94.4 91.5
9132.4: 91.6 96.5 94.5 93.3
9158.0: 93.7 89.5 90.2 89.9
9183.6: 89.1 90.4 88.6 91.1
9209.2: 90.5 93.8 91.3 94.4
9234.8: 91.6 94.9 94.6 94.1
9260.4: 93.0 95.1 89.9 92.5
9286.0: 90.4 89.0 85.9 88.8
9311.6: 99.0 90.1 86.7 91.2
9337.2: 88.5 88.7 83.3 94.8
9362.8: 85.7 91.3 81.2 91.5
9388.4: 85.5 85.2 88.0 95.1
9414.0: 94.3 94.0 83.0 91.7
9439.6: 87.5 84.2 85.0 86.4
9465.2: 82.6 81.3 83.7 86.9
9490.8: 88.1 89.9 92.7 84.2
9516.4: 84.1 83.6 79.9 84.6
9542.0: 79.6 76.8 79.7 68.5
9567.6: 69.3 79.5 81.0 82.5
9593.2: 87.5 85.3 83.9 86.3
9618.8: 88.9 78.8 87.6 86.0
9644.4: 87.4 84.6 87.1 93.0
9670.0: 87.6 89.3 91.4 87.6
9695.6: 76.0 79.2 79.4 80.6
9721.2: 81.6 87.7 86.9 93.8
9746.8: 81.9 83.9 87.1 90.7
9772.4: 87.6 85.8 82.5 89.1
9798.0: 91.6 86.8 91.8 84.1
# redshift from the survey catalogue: 0.12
